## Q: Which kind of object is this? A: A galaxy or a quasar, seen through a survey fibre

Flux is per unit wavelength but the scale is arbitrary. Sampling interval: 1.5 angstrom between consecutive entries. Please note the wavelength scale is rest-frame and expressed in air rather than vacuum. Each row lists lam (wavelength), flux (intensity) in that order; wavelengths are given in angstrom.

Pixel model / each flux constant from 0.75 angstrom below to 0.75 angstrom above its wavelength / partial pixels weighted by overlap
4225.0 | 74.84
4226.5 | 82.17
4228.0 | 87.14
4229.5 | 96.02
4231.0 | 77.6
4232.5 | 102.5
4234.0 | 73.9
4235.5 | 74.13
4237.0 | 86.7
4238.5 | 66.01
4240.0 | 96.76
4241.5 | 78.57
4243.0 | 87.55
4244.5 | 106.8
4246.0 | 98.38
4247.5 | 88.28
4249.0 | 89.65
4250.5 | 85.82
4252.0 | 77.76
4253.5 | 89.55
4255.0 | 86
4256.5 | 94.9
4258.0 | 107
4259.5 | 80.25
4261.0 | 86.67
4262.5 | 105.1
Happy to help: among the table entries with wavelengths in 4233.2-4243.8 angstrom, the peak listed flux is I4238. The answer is 96.76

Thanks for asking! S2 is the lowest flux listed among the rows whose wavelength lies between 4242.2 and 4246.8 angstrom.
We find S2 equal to 87.55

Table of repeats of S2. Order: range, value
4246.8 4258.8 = 77.76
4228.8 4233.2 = 77.6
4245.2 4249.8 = 88.28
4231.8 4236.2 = 73.9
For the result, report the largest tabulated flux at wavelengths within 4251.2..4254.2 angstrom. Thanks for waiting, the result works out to 89.55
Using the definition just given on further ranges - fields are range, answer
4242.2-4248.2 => 106.8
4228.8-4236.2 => 102.5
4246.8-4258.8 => 107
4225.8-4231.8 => 96.02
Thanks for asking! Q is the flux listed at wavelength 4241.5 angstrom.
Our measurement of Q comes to 78.57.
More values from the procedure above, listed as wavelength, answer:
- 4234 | 73.9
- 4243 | 87.55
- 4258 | 107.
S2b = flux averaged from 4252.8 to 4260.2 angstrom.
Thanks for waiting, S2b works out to 91.6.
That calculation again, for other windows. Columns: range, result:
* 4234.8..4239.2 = 75.7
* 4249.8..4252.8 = 81.9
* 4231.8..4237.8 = 84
